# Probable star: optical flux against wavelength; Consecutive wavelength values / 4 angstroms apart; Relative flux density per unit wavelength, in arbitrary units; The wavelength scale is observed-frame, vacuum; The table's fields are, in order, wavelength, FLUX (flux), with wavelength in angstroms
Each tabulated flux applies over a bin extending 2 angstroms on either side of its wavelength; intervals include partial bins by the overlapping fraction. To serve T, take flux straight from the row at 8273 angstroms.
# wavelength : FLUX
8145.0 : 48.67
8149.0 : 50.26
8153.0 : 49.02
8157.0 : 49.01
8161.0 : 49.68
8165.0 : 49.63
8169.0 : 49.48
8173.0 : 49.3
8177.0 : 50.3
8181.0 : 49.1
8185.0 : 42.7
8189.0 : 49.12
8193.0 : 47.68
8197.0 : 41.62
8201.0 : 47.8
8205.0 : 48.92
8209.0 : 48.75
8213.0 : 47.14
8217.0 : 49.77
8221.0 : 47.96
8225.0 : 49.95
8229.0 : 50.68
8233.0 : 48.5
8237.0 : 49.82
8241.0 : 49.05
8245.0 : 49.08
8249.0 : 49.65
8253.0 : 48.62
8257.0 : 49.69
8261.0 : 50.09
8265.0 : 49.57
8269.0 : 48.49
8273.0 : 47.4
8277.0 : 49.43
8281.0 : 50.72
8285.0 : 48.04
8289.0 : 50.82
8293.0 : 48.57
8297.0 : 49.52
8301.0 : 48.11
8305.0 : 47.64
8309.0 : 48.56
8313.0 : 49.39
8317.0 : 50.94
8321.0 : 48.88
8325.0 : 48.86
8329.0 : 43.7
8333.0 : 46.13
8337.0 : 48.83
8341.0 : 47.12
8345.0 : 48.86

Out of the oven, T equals 47.4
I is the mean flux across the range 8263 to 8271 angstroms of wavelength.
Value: 49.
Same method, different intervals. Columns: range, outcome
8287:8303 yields 49.3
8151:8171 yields 49.4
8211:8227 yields 48.7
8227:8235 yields 49.6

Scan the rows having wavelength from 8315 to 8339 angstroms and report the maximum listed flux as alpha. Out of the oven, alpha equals 50.94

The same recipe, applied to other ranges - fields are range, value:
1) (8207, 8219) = 49.77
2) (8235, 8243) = 49.82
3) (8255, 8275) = 50.09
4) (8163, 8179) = 50.3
